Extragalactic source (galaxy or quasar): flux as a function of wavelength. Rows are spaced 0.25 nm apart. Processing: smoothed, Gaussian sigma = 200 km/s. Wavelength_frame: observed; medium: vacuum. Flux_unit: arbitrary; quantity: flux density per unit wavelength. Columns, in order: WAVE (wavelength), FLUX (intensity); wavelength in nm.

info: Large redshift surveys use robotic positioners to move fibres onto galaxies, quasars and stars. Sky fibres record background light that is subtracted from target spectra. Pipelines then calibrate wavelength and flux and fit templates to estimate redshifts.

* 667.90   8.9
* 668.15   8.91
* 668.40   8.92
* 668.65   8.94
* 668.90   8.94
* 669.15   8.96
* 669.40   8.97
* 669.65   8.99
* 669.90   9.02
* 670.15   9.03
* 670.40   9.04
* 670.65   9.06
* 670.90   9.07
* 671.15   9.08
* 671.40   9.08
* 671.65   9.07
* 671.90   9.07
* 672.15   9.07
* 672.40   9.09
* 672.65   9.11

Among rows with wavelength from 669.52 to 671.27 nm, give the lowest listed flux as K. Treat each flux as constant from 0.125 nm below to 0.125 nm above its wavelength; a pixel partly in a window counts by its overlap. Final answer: 8.99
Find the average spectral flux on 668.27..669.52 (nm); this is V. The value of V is 8.95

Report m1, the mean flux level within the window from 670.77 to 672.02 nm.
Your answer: 9.07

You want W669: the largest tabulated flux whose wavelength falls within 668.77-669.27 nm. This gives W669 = 8.96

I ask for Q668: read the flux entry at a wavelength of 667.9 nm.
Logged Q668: 8.9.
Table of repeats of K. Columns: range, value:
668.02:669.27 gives 8.91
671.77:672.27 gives 9.07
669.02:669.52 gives 8.96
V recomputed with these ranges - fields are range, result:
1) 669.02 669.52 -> 8.96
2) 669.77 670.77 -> 9.04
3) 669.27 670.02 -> 8.99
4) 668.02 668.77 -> 8.92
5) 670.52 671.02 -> 9.06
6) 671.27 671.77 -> 9.08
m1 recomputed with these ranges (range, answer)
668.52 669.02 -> 8.94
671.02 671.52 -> 9.08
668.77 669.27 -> 8.95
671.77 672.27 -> 9.07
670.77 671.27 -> 9.07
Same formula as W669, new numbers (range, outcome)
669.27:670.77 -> 9.06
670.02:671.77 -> 9.08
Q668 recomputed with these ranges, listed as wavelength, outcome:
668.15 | 8.91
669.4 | 8.97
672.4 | 9.09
